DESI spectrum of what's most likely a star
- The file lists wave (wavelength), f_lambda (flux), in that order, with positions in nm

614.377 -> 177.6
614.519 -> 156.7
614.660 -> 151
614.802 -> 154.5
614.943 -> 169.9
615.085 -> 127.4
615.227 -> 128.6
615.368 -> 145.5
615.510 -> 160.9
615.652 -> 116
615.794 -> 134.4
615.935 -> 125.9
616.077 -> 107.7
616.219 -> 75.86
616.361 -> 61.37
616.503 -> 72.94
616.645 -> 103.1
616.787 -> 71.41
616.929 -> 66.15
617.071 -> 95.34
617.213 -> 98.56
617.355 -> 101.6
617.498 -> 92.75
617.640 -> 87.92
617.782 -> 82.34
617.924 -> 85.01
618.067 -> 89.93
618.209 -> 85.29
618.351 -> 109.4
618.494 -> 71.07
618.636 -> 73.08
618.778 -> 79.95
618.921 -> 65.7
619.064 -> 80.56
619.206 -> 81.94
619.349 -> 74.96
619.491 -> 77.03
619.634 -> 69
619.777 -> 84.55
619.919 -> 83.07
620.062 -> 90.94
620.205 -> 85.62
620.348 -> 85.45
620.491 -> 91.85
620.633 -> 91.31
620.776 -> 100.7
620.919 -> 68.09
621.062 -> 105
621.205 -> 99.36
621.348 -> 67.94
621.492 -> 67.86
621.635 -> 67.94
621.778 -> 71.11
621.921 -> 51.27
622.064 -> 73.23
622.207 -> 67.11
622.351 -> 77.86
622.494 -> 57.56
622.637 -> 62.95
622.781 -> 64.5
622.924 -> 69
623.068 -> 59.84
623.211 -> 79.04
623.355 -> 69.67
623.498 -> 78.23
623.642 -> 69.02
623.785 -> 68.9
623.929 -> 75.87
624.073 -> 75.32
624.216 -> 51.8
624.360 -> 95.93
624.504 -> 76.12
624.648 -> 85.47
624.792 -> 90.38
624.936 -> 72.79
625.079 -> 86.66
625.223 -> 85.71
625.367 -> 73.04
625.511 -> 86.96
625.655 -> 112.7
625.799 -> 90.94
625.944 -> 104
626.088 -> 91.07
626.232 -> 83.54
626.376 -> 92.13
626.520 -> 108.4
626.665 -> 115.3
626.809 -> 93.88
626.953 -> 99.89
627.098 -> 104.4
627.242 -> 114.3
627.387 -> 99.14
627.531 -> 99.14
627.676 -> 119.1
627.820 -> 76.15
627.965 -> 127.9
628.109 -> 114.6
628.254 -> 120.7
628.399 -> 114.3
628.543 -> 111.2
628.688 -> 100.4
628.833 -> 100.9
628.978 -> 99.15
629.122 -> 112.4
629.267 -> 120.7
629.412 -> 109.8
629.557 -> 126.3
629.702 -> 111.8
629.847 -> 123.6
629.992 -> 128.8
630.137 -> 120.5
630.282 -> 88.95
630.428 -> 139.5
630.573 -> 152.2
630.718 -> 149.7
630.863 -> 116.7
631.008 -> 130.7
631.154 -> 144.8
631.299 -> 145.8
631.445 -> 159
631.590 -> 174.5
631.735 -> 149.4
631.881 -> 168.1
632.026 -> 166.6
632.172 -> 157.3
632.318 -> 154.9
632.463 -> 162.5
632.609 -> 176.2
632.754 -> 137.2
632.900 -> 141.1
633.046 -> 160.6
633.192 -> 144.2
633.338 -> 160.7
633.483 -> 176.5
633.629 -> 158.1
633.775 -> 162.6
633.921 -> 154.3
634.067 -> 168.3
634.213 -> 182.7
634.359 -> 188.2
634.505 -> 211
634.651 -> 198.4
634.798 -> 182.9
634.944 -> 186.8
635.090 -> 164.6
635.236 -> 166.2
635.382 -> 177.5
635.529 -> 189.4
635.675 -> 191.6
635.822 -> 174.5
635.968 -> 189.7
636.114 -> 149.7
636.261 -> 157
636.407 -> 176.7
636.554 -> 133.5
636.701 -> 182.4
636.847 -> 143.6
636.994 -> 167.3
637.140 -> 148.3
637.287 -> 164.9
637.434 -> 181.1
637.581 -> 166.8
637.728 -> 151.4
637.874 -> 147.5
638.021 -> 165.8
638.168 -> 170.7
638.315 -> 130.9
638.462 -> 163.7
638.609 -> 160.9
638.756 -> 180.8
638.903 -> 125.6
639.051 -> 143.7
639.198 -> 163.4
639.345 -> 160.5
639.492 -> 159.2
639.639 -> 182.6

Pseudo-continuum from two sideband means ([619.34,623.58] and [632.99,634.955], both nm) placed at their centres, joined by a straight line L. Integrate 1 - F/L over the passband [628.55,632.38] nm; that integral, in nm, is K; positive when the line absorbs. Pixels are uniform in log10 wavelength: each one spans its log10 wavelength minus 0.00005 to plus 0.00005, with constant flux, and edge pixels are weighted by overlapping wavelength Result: 0.38 nm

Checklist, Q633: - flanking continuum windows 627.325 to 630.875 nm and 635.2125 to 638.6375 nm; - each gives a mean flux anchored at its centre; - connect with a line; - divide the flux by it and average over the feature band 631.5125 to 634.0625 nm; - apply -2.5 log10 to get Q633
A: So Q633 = -0.15 mag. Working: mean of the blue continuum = 115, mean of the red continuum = 165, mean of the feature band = 159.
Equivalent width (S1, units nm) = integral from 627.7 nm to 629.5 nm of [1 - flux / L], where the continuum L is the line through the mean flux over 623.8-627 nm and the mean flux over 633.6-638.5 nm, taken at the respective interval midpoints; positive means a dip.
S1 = 0.05 nm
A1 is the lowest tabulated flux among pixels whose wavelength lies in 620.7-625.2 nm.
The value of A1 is 51.27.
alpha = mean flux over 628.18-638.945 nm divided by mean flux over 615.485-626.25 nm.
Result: 1.83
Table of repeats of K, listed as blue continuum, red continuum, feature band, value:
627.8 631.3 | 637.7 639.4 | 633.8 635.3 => -0.43 nm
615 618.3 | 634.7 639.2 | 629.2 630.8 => 0.20 nm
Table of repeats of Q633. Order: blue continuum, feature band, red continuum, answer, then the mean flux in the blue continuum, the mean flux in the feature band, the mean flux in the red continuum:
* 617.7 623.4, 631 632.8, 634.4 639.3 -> -0.13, 78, 157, 167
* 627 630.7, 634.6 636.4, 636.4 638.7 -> -0.19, 114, 177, 159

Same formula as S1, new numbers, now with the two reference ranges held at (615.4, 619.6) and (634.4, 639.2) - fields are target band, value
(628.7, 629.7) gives 0.191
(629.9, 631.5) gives 0.104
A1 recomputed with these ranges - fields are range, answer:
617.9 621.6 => 65.7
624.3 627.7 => 72.79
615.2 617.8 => 61.37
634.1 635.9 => 164.6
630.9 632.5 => 130.7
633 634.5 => 144.2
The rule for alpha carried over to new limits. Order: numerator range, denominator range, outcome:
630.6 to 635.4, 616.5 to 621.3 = 1.91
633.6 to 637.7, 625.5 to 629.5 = 1.64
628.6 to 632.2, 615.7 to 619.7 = 1.52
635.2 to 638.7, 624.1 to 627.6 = 1.79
